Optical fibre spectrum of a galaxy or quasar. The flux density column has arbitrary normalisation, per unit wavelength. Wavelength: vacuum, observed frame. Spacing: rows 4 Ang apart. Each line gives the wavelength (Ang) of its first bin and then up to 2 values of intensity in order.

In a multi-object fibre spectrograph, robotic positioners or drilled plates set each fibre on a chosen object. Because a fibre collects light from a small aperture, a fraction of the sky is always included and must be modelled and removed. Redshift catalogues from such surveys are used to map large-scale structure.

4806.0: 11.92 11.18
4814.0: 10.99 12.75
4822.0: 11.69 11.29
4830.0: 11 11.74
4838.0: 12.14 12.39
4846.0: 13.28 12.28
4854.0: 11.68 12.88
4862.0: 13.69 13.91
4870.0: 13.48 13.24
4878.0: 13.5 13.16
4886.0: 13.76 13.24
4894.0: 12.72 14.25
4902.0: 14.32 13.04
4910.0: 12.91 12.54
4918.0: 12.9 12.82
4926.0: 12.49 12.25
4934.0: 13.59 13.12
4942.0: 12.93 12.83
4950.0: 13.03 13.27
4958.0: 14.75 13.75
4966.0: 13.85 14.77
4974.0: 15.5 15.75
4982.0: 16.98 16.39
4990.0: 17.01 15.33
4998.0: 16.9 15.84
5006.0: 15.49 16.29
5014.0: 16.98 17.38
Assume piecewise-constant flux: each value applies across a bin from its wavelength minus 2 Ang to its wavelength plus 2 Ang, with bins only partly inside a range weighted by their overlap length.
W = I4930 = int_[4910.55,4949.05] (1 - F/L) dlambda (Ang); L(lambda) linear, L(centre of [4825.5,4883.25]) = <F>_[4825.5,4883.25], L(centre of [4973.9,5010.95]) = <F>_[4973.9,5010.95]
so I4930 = 4.6 Ang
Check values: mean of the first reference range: 12.7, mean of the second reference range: 16.2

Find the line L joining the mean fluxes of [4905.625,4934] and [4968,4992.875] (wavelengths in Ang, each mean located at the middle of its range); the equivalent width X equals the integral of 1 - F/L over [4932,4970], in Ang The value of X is 2.4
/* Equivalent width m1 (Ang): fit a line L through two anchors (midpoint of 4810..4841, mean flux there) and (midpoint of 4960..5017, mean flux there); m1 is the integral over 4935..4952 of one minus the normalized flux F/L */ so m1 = 1.90 Ang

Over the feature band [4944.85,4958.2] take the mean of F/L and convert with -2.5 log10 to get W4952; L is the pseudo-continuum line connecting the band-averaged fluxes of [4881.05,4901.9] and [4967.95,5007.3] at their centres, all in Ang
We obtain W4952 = 0.13 mag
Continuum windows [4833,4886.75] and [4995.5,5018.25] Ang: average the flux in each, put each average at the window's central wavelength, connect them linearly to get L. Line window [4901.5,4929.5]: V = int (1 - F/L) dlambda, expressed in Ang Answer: 2.6 Ang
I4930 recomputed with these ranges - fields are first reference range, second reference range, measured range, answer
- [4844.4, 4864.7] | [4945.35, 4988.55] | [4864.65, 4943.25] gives 2.4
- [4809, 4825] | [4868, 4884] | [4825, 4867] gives 0.4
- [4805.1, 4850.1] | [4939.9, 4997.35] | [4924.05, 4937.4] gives 1.1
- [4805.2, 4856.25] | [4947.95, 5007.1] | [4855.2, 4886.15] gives -1.5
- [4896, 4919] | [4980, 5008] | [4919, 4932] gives 1.3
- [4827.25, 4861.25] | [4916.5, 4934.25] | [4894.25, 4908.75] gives -1.3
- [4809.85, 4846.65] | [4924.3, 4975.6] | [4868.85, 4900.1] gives -2.0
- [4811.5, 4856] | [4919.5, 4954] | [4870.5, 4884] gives -1.1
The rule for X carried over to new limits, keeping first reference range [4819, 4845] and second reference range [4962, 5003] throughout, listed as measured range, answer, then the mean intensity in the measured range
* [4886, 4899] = -0.01 Ang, 13.4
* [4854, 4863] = -0.27 Ang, 12.9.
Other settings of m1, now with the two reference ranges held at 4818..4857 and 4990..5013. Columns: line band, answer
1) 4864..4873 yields -0.6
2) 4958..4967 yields 0.7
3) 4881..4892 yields -0.1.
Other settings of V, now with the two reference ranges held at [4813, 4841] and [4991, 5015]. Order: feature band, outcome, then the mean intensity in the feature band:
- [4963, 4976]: 0.56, 14.6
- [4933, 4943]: 0.89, 13.2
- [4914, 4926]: 1.11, 12.7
